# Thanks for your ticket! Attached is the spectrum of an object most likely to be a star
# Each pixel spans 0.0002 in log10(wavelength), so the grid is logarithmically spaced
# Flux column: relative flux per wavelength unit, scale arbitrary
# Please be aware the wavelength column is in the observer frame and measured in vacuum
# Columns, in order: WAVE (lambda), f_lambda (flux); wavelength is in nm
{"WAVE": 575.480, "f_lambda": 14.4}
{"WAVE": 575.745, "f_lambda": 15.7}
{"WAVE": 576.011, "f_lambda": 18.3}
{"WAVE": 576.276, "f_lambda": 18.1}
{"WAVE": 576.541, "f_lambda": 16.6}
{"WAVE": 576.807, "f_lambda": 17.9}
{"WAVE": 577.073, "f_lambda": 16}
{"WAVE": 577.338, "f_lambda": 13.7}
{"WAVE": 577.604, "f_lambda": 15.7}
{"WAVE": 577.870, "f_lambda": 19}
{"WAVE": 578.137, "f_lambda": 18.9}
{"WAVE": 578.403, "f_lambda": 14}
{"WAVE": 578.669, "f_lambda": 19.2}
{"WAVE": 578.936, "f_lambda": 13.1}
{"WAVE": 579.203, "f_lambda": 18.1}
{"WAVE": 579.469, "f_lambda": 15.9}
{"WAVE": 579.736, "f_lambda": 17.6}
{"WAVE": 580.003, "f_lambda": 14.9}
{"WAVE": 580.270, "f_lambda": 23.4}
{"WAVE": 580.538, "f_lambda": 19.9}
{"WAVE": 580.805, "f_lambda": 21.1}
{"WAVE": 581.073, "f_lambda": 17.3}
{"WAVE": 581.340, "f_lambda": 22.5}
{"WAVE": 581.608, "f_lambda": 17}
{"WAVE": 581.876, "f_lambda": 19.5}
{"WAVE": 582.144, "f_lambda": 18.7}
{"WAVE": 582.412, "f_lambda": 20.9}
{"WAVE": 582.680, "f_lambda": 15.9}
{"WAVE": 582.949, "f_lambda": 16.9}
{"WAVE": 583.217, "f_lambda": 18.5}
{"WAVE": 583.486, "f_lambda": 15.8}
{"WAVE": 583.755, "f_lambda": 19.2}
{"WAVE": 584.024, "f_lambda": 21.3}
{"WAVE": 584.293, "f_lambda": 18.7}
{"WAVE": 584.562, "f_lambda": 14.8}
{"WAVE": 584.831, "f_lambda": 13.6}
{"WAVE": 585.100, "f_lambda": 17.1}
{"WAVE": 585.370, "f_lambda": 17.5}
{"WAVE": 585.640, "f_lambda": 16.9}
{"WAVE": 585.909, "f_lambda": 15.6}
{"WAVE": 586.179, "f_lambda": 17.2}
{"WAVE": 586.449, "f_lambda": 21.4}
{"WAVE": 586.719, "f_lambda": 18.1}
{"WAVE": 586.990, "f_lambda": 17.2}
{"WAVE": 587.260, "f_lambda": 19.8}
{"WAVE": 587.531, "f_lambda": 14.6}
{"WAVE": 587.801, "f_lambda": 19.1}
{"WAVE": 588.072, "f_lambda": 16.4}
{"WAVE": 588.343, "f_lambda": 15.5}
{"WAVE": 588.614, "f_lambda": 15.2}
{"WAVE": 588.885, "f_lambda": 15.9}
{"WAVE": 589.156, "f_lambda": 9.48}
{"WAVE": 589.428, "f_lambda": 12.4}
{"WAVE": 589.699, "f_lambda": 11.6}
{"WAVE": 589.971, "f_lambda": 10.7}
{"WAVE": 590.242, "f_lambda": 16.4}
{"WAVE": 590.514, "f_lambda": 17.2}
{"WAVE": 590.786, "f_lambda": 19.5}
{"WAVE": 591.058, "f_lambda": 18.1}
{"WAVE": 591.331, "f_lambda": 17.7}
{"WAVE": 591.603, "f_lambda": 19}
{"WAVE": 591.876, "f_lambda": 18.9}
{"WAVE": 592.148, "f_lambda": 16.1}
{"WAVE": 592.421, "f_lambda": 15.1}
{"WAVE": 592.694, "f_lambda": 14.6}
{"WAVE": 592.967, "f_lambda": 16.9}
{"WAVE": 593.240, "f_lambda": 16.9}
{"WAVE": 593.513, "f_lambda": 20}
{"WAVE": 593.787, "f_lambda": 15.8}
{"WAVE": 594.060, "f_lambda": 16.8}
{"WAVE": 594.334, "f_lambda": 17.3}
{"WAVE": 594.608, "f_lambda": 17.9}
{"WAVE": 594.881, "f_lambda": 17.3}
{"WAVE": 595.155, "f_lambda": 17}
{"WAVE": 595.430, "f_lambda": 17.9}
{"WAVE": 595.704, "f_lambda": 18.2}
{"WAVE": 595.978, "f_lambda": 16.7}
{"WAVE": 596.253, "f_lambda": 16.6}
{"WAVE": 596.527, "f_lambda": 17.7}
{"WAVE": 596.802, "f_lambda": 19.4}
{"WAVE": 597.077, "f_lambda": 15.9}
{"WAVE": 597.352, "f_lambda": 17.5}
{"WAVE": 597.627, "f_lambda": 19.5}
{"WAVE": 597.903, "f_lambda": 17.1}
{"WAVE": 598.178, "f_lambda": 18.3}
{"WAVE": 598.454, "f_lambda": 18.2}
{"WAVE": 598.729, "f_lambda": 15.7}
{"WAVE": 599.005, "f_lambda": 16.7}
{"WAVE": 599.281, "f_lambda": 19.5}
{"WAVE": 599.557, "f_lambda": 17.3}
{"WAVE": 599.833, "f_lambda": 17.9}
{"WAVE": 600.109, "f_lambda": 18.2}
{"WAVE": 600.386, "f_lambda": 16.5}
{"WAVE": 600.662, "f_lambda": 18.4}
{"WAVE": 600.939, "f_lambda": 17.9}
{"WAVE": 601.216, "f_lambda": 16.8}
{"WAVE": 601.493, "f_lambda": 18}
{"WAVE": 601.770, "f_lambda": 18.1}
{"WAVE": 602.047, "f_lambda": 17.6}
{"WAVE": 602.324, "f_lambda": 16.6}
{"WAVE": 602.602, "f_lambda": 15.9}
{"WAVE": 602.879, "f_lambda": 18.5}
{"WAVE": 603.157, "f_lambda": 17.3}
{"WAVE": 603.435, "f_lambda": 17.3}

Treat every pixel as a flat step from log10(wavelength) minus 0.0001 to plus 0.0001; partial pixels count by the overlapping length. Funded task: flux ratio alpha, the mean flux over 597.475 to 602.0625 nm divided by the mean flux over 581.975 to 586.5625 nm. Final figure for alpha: 1.01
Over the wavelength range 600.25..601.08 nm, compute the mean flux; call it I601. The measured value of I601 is 17.6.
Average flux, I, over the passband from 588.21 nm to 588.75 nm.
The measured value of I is 15.4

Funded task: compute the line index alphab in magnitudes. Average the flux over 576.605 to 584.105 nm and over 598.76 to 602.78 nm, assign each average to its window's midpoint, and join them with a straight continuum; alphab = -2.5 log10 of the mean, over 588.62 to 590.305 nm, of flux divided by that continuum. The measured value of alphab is 0.35 mag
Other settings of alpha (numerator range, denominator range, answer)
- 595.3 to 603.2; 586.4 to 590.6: 1.13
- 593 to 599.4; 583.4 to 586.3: 1.03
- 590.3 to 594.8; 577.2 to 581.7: 0.98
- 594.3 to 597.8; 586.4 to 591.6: 1.09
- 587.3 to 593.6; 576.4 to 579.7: 0.97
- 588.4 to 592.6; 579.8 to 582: 0.80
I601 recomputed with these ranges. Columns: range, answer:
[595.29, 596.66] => 17.4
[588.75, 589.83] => 12.3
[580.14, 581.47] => 20.8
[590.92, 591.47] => 17.9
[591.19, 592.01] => 18.5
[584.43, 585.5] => 15.7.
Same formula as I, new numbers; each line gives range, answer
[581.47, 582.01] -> 18.3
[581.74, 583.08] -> 18.4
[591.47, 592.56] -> 17.3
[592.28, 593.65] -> 16.7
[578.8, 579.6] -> 15.7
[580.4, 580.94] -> 20.5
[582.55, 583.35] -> 17.1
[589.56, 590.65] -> 14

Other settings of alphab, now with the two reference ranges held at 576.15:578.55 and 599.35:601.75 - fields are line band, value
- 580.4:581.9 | -0.16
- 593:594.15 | 0.00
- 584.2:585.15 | 0.08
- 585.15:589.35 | 0.03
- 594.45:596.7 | 0.00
